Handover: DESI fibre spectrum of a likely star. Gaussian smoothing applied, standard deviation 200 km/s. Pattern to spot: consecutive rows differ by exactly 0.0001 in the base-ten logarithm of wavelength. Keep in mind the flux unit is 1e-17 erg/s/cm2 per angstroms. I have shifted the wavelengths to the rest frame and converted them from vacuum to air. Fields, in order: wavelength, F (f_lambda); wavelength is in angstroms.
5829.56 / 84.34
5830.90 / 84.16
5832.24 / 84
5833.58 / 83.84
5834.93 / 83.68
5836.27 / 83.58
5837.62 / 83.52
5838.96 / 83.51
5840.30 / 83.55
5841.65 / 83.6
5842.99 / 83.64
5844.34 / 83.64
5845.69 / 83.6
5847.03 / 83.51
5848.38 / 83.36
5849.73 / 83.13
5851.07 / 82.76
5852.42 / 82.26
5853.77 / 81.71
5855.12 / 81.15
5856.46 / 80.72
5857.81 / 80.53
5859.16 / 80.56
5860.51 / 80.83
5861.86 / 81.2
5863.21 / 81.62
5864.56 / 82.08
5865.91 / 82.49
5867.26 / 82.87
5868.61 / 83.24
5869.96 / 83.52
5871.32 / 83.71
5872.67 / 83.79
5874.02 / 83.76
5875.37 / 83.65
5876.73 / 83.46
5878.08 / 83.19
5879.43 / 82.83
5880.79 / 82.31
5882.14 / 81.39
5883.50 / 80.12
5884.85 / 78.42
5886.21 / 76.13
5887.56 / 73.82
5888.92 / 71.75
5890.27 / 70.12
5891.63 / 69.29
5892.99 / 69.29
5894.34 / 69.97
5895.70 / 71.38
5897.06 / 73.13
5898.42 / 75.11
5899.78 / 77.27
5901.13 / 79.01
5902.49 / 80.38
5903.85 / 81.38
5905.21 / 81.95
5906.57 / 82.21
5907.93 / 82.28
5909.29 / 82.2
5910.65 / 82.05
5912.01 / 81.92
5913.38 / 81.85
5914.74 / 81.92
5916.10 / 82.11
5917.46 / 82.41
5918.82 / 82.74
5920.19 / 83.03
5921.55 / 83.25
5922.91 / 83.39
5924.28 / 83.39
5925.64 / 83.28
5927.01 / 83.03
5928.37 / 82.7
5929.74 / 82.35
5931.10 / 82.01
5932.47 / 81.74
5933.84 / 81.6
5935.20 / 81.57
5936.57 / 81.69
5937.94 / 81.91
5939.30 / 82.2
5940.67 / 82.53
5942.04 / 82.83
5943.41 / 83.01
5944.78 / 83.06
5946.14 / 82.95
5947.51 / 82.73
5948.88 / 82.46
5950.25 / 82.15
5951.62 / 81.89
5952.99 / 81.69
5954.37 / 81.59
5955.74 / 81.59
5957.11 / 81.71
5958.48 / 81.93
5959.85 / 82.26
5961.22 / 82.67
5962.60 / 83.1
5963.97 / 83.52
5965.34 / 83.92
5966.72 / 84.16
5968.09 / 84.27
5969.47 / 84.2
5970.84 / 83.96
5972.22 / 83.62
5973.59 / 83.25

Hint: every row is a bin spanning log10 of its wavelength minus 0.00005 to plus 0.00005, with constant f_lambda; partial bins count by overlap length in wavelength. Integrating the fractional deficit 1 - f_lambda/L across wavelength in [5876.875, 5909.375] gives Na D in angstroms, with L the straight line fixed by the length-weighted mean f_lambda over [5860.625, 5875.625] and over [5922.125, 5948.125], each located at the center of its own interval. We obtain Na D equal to 2.1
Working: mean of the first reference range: 82.8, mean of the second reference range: 82.5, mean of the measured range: 77.3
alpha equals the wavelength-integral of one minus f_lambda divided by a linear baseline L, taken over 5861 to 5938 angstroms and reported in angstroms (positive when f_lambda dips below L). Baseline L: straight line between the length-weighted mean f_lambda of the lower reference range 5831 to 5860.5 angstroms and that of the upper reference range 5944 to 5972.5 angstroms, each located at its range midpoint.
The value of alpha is 2.3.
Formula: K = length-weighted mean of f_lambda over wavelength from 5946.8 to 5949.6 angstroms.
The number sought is 82.6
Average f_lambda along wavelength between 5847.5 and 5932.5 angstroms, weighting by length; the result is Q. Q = 80.5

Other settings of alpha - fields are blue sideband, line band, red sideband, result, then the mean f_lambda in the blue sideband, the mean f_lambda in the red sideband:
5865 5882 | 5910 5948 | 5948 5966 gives 0.1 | 83.2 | 82.3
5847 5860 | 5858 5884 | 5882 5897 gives -1.6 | 81.9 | 73.5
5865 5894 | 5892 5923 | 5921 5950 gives 0.6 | 79.4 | 82.6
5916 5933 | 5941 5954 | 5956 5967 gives 0.0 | 82.8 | 82.8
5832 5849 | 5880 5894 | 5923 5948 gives 1.3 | 83.6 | 82.5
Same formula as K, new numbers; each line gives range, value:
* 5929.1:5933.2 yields 82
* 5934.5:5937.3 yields 81.6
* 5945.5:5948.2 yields 82.8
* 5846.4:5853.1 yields 82.9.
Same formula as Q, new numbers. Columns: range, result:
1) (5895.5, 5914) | 79.6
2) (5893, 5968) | 81.4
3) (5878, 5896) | 75.6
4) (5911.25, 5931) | 82.6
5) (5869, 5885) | 82.6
